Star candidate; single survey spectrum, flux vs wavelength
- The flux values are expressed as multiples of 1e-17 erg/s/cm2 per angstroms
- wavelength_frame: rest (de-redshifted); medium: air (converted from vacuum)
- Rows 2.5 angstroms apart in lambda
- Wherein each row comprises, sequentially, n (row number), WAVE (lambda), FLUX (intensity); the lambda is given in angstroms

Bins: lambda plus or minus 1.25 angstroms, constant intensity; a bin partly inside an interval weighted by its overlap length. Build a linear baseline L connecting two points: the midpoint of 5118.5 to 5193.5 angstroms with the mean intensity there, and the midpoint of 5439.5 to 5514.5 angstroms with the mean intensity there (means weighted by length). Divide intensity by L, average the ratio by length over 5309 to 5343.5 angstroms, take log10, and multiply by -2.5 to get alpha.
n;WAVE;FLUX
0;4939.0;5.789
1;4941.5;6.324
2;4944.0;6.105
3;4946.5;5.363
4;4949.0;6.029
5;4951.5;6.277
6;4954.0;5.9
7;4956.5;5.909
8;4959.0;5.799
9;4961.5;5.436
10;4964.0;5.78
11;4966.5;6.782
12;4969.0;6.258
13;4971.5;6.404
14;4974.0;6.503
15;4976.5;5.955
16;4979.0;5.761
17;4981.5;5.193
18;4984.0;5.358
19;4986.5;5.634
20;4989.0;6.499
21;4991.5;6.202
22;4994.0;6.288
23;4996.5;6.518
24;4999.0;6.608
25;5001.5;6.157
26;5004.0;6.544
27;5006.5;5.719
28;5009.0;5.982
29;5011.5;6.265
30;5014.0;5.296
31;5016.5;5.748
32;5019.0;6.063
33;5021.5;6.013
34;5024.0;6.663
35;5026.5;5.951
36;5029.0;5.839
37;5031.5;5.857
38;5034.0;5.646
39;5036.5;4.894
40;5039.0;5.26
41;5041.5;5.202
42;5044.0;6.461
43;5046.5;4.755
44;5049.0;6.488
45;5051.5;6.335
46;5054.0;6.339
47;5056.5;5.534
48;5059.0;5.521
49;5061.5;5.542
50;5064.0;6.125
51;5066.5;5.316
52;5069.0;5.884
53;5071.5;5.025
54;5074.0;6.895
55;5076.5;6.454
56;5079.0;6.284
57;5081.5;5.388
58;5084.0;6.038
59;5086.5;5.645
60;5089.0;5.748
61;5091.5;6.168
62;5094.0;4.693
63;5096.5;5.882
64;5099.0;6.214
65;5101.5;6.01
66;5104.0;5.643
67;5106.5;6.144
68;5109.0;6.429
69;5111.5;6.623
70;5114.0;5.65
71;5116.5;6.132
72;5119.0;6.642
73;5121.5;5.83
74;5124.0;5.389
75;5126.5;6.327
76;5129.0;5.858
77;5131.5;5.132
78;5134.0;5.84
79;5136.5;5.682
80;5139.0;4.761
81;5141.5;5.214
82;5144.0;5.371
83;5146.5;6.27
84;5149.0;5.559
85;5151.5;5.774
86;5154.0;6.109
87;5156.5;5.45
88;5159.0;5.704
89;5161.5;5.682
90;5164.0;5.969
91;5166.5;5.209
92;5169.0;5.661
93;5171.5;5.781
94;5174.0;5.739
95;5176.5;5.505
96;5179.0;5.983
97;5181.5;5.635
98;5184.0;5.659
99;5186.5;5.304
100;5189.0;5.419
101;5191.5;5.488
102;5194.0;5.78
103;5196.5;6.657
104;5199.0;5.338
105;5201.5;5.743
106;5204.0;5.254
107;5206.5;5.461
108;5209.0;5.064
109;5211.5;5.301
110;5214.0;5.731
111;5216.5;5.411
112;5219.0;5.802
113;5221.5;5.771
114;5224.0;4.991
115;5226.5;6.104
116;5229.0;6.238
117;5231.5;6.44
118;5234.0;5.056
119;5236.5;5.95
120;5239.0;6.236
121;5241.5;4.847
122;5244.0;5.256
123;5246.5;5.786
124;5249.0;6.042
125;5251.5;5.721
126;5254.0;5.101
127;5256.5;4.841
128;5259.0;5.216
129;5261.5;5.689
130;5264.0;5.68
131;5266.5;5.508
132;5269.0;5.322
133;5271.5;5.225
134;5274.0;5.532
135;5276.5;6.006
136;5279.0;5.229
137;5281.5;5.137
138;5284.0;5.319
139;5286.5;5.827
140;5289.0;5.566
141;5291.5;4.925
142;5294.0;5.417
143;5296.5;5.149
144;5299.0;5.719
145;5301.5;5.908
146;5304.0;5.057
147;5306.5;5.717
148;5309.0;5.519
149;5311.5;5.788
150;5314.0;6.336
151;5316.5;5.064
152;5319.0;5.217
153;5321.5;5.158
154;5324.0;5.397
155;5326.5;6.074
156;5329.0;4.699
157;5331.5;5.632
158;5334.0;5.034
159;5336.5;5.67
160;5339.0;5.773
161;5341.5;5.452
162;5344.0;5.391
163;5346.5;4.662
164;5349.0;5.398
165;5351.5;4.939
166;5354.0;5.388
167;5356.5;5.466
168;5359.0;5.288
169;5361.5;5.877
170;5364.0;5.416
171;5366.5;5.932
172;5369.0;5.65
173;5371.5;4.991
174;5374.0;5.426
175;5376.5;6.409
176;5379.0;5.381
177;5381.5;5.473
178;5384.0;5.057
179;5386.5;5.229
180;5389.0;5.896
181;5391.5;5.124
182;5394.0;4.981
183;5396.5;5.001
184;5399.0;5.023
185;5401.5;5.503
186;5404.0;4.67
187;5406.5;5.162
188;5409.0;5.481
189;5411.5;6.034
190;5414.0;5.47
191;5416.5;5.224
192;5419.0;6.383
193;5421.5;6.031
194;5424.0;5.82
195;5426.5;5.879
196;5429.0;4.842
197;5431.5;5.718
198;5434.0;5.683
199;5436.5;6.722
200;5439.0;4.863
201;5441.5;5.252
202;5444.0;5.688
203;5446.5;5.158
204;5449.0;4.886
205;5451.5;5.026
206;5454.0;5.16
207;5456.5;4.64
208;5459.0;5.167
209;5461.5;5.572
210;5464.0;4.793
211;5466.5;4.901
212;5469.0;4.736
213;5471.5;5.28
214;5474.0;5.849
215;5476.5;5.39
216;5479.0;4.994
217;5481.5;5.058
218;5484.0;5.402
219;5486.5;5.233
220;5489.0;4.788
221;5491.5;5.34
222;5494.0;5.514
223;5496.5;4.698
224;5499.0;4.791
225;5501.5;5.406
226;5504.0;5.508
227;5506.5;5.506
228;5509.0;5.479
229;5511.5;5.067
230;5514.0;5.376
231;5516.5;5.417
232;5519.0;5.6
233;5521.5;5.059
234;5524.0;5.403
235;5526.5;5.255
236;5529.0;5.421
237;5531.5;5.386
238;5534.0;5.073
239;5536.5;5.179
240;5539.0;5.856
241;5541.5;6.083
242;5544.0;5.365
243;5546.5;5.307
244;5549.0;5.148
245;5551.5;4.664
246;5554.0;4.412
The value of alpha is -0.016 mag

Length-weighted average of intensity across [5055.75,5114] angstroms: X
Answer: 5.88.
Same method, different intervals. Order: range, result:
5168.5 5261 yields 5.6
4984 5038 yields 6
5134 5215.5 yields 5.6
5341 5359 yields 5.24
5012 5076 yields 5.8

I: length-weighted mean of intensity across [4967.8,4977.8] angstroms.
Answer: 6.28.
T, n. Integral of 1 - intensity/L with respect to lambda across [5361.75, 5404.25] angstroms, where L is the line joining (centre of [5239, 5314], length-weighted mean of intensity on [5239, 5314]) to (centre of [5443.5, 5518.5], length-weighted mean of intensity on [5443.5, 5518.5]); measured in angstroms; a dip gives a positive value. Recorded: -0.5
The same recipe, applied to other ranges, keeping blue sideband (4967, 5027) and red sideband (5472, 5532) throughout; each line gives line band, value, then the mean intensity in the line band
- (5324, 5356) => 1.1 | 5.35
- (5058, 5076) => 0.5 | 5.79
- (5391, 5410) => 1.2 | 5.11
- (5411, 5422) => -0.8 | 5.8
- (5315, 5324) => 0.6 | 5.21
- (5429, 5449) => -0.4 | 5.49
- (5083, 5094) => 0.3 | 5.76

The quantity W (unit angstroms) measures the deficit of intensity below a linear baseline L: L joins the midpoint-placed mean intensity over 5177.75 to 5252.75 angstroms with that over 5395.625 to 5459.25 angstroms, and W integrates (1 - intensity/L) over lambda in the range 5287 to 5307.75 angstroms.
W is 0.41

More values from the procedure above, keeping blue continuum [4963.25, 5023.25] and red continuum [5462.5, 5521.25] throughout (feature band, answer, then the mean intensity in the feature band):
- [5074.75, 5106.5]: 0.2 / 5.88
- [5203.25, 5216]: 0.7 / 5.37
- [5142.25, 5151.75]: 0.2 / 5.71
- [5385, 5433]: -0.7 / 5.45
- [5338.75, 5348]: 0.3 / 5.27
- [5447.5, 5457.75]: 0.7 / 4.93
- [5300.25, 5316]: -0.4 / 5.69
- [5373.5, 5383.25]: -0.4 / 5.66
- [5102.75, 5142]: 0.1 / 5.84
